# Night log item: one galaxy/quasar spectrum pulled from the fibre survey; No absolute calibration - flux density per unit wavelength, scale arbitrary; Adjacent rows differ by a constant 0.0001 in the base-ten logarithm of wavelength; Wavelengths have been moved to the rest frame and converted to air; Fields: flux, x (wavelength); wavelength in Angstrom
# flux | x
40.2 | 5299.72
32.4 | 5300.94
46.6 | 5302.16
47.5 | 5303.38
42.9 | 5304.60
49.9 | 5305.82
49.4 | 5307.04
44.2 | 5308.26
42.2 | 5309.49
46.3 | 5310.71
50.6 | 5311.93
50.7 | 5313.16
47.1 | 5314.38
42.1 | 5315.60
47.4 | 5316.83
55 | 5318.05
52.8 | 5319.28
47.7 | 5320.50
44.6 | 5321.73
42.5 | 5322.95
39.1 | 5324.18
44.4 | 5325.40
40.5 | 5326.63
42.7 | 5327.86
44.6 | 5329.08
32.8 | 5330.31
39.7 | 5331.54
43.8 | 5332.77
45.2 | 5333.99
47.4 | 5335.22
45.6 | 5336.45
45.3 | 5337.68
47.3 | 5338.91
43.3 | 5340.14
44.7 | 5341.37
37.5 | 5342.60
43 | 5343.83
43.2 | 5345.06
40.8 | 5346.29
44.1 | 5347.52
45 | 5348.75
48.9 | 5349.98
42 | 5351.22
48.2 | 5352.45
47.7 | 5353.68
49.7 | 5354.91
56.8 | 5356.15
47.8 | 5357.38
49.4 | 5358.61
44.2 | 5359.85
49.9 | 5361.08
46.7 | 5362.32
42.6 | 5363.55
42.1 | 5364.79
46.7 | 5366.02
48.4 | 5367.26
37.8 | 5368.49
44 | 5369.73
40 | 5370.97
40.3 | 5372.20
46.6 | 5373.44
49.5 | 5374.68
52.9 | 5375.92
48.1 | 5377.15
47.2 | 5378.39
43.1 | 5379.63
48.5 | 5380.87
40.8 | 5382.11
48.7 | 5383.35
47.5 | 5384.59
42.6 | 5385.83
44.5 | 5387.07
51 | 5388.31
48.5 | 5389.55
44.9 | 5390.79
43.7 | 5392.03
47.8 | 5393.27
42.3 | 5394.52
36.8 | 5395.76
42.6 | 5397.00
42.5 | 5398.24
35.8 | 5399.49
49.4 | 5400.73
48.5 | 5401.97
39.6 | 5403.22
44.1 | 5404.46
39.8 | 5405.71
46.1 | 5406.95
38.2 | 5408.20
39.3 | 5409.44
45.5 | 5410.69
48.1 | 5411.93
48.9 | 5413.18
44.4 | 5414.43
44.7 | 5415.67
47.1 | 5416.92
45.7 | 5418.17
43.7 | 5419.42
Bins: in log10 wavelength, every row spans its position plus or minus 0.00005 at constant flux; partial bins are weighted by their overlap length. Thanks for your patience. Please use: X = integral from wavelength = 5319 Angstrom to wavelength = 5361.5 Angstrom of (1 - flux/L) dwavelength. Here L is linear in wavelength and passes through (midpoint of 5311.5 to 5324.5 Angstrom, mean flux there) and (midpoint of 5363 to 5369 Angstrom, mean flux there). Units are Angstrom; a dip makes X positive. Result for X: 0.7 Angstrom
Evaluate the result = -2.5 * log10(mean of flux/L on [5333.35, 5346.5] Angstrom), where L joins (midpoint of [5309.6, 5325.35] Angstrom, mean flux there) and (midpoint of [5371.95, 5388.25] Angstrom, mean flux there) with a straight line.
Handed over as 0.06 mag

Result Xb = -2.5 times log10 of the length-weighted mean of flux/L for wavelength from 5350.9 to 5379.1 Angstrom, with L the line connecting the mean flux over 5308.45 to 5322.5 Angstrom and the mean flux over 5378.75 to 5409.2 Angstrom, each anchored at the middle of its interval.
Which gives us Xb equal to -0.03 mag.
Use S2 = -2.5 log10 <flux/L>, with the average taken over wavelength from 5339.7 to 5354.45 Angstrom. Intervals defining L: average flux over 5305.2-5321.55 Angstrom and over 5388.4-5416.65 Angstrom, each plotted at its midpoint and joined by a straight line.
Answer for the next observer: 0.06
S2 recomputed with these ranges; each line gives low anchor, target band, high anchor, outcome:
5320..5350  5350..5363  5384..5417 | -0.11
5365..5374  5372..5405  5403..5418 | -0.04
